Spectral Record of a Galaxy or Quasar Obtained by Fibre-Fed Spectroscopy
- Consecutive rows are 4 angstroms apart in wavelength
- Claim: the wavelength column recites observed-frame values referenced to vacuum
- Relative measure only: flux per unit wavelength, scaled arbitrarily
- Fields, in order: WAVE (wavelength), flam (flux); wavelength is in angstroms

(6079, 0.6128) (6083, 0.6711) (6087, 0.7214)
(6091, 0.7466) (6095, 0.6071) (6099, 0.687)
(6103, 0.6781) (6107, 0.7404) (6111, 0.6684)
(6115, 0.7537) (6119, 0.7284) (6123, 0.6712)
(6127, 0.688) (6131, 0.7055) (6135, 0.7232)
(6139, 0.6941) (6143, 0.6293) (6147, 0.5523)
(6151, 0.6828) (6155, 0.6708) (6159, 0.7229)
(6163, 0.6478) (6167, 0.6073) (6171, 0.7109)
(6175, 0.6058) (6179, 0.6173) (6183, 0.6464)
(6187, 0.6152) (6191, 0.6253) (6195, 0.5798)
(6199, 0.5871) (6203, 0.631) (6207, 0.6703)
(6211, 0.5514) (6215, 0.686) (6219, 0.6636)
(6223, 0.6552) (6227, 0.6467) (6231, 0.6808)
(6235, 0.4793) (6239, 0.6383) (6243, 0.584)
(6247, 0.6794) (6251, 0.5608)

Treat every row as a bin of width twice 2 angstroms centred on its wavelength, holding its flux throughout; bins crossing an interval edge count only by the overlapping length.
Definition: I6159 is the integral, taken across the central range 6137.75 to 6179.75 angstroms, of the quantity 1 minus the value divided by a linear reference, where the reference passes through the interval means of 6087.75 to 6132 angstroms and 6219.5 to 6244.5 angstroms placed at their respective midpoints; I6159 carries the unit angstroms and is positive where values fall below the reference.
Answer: 1.0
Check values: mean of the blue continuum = 0.698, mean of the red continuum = 0.618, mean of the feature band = 0.649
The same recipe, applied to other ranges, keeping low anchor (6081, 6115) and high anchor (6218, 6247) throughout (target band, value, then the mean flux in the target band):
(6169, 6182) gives 0.2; 0.645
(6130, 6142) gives -0.5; 0.701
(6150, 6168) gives -0.2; 0.669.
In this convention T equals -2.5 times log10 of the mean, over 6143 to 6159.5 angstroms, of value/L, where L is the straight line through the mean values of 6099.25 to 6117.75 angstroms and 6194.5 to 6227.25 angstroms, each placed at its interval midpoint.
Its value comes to 0.05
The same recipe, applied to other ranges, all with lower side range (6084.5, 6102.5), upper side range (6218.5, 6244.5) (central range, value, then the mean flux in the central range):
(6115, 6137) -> -0.06 mag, 0.708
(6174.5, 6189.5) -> 0.04 mag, 0.623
